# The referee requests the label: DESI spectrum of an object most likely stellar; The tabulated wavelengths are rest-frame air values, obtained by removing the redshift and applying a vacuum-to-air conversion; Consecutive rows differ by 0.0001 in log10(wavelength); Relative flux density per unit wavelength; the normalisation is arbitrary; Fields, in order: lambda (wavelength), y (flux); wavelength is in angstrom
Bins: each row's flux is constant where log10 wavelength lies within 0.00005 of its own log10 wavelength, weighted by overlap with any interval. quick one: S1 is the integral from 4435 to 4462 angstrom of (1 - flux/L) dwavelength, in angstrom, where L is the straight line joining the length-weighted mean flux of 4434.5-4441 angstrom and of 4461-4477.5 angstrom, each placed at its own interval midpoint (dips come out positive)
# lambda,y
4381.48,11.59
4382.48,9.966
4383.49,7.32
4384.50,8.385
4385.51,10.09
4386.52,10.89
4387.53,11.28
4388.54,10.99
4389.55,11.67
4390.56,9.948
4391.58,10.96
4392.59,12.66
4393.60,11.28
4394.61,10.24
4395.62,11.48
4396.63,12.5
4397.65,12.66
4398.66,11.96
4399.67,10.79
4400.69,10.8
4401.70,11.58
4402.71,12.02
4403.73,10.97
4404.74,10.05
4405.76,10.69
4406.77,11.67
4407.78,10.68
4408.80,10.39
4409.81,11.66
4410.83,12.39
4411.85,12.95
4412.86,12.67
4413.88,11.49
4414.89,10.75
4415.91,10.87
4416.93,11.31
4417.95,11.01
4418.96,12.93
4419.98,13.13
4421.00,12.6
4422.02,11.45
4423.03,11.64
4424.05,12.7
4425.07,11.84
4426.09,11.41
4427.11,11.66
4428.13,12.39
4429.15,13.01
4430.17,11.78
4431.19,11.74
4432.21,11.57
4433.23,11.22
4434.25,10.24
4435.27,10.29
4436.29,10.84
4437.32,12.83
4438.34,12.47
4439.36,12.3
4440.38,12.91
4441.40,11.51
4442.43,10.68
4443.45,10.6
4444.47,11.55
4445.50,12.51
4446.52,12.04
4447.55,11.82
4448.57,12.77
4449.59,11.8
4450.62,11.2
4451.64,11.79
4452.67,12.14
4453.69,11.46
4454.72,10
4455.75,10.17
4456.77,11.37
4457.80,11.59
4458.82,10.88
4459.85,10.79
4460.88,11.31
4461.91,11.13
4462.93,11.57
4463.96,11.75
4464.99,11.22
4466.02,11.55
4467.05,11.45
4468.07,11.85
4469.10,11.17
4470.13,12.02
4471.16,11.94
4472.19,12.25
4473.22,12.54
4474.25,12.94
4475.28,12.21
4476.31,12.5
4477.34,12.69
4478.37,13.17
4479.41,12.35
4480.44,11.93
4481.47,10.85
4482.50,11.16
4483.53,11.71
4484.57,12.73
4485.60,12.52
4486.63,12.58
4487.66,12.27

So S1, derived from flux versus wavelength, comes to 0.80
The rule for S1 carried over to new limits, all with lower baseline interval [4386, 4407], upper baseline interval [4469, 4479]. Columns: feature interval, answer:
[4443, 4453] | 0.16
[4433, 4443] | 0.29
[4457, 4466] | 0.67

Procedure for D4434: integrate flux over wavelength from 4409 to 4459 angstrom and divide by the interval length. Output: 11.7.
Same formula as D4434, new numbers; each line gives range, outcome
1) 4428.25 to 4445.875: 11.7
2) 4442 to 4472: 11.5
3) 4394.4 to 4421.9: 11.6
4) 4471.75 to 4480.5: 12.5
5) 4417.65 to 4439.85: 11.9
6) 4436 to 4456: 11.7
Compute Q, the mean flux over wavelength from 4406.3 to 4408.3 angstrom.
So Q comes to 11.2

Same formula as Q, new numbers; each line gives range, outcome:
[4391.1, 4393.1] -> 11.8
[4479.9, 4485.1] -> 11.7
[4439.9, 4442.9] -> 11.7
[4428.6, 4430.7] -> 12.4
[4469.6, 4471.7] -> 12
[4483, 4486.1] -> 12.3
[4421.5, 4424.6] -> 11.9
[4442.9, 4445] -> 11.1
